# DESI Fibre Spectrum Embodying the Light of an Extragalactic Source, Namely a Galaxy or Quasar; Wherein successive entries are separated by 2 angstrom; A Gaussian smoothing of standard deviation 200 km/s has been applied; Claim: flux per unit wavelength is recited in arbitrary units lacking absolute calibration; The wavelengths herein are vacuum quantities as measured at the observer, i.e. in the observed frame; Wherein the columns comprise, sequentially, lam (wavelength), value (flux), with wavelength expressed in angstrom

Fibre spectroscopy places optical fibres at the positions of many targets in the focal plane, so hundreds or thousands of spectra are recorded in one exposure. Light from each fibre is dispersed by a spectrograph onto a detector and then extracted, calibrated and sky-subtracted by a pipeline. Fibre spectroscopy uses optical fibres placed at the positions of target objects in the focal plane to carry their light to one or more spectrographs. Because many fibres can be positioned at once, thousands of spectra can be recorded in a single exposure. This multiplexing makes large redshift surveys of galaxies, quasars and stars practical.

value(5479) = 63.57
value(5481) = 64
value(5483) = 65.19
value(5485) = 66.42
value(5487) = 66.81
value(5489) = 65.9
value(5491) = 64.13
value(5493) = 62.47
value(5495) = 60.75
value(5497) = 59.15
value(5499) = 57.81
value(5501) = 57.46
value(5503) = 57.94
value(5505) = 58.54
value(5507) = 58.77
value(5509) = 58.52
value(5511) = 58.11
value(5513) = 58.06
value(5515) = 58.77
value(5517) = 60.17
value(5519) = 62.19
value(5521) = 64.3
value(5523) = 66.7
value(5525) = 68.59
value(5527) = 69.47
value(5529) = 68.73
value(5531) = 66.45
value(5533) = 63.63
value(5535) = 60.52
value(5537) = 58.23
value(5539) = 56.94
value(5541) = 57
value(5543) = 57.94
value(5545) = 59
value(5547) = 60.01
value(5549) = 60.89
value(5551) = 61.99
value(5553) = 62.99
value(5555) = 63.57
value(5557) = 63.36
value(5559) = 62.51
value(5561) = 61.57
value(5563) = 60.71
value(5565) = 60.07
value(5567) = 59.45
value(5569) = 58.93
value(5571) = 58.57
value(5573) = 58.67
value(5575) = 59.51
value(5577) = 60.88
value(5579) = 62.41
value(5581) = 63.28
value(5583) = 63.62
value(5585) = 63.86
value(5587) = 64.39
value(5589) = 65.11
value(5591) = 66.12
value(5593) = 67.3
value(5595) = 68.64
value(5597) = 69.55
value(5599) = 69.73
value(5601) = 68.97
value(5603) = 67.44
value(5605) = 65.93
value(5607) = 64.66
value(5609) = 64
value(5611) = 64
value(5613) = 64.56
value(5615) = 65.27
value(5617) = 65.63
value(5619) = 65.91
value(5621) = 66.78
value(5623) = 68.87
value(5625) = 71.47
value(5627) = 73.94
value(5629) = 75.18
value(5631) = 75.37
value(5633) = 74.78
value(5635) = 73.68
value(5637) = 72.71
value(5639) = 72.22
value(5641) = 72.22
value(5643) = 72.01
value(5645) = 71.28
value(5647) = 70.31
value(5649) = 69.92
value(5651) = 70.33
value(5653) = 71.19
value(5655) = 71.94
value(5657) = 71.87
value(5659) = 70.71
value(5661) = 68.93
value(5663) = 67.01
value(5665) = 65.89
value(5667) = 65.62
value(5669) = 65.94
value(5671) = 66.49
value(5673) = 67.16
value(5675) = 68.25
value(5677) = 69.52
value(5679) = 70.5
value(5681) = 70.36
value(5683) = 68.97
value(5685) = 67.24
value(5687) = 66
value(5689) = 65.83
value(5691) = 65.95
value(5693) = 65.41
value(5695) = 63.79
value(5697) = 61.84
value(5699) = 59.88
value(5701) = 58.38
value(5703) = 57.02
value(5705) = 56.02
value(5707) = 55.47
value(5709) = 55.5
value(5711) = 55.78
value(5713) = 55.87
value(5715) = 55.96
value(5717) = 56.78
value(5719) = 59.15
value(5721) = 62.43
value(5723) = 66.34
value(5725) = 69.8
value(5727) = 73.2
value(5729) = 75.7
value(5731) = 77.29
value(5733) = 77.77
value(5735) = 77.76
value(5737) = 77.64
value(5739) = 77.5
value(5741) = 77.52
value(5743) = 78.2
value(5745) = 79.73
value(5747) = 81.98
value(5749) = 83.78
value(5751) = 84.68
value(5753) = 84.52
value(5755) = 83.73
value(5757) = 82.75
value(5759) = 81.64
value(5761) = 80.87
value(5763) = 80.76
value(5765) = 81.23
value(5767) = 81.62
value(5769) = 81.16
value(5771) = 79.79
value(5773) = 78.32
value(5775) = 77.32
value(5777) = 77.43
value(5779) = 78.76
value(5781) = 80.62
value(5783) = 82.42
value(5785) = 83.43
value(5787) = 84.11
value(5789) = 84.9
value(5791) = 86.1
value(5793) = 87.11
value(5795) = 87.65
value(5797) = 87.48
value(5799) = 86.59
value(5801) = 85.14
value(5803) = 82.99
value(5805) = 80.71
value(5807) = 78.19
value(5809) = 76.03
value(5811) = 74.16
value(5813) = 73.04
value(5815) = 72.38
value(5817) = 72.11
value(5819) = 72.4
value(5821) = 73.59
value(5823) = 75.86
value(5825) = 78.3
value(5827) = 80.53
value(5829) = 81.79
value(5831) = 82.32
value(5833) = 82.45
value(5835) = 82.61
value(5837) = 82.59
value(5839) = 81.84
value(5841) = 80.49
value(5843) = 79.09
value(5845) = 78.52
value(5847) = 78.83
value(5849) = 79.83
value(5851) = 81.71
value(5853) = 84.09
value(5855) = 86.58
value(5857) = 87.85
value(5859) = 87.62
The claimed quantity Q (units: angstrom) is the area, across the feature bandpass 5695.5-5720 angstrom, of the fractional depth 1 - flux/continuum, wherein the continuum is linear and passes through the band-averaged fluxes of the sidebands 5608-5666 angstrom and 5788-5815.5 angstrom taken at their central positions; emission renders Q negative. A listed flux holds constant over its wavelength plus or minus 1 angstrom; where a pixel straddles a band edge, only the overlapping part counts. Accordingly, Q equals 5.7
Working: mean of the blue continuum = 69.9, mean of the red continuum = 81.8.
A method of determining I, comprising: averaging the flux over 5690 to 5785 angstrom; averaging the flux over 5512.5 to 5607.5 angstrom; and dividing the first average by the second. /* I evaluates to 1.15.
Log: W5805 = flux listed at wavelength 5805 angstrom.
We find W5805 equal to 80.71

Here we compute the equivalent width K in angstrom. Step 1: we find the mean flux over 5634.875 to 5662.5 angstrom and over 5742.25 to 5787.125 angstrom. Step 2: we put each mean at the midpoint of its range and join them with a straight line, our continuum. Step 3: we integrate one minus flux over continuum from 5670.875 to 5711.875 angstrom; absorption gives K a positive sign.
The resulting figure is 6.17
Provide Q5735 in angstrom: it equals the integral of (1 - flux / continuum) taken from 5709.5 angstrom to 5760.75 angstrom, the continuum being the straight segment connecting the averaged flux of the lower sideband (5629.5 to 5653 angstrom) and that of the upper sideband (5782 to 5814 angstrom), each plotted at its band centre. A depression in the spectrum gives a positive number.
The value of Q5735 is 3.3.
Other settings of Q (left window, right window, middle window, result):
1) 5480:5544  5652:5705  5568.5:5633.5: -1.9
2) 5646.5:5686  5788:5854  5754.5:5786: -1.7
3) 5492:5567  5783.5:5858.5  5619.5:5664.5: -1.7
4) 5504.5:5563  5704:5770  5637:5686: -0.5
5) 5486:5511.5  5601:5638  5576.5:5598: 0.5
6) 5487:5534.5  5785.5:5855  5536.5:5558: 1.4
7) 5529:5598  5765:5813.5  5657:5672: 0.7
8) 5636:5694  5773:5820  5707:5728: 3.7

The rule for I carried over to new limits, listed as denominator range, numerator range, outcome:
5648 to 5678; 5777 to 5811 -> 1.21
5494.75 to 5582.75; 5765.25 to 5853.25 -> 1.32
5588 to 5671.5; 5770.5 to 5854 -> 1.16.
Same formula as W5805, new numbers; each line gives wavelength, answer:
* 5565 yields 60.07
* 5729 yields 75.7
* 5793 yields 87.11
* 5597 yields 69.55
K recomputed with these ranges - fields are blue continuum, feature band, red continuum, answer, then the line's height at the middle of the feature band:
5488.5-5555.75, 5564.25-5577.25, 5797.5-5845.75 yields 1.0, 64.2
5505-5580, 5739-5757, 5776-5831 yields -1.3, 76.2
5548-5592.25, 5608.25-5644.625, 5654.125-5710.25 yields -3.6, 63.6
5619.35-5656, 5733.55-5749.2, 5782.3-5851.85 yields -0.4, 76.8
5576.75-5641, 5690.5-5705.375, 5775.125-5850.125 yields 2.5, 73.3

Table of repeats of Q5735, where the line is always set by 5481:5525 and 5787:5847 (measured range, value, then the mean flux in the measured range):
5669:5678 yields 0.5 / 67.6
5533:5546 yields 1.0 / 58.7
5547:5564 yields 0.7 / 62.1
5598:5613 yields 0.3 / 66.3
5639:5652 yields -0.2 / 71.1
